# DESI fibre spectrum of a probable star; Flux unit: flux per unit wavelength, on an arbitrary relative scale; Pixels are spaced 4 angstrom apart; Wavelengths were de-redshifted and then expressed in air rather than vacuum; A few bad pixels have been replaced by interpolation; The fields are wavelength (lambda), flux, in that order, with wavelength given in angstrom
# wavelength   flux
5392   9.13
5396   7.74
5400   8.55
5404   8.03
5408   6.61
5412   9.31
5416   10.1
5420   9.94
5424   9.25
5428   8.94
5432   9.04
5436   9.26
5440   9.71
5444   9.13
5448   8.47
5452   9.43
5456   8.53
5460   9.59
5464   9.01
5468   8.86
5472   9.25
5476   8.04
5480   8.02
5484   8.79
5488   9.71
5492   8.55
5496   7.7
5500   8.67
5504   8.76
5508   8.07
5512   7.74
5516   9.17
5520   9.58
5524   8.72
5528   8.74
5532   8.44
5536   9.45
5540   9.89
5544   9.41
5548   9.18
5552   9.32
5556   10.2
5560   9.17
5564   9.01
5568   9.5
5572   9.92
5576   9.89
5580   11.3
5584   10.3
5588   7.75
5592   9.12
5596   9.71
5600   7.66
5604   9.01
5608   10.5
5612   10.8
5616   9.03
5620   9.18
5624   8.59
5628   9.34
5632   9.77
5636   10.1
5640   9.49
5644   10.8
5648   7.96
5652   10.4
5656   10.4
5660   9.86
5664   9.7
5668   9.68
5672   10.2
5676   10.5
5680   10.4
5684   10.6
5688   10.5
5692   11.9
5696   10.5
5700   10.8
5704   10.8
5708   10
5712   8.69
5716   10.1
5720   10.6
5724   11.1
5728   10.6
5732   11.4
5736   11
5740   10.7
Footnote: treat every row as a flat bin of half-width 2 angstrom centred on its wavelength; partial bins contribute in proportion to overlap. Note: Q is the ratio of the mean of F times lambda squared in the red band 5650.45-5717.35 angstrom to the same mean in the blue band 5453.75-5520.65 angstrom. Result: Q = 1.27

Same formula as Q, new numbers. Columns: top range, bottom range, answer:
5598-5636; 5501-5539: 1.11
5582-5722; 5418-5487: 1.17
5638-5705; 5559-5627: 1.12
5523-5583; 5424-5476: 1.09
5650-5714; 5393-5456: 1.27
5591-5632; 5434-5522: 1.11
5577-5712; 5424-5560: 1.17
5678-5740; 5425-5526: 1.31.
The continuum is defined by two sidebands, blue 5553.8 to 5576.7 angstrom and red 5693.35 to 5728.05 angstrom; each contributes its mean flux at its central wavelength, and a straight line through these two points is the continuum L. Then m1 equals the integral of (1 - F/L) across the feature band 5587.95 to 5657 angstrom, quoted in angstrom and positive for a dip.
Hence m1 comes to 3.1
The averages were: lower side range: 9.6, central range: 9.46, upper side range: 10.4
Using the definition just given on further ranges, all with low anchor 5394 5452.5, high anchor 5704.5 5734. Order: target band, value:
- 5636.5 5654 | 0.5 angstrom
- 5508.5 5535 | 1.9 angstrom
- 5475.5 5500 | 1.9 angstrom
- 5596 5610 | 0.9 angstrom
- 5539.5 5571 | 0.3 angstrom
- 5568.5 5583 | -0.9 angstrom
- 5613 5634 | 1.4 angstrom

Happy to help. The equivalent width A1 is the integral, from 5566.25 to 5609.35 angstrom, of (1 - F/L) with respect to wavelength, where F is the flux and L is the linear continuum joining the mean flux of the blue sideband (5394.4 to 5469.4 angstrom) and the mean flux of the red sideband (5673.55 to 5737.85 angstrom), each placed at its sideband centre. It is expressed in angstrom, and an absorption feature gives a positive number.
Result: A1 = 1.62 angstrom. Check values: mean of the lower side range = 8.93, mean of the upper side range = 10.6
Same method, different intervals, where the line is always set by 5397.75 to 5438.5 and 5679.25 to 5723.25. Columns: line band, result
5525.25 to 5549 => 1.0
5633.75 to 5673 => 1.4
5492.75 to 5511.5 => 2.2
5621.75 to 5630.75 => 0.9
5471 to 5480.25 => 0.8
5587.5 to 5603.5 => 1.9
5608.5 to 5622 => 0.3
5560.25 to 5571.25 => 0.5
